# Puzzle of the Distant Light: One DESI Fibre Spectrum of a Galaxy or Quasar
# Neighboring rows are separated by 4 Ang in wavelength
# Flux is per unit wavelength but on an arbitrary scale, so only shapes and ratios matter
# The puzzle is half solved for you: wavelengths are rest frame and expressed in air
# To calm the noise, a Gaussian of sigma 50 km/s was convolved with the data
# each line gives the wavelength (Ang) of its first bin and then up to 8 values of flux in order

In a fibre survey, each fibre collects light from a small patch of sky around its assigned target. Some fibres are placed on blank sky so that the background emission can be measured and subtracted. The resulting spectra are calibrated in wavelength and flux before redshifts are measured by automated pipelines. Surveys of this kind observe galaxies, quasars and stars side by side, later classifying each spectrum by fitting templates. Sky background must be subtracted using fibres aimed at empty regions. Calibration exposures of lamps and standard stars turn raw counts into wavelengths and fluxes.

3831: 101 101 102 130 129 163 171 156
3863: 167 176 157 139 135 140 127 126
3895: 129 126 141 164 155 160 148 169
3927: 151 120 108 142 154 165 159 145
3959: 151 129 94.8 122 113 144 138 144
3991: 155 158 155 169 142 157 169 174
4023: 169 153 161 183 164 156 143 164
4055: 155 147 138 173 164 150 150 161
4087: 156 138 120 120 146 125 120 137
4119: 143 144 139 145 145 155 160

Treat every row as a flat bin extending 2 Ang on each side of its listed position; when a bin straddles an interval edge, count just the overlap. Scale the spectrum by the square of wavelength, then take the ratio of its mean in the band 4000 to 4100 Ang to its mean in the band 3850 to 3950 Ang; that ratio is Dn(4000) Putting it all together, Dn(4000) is 1.1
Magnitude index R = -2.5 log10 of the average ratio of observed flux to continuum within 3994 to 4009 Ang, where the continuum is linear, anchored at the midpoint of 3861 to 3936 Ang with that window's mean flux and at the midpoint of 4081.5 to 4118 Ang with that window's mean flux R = -0.116 mag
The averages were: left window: 145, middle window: 156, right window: 136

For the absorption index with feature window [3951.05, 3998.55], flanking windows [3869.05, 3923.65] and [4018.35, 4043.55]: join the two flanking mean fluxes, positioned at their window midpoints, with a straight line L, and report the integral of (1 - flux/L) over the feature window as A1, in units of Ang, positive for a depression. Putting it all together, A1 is 5.8 Ang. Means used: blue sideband 143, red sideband 166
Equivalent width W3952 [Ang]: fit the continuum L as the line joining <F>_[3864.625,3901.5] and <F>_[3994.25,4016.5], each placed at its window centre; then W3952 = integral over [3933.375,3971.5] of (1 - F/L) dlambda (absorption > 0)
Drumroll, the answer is 3.1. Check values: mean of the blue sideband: 140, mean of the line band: 138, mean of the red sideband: 158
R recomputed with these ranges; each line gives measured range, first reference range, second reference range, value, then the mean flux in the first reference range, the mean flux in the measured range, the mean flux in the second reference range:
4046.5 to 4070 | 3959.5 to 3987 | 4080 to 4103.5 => -0.14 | 126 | 154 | 140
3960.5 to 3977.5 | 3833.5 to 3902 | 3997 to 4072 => 0.29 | 140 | 117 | 160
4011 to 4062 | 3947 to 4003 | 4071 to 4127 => -0.15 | 141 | 161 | 140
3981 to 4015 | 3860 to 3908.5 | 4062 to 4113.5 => -0.07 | 144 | 153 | 143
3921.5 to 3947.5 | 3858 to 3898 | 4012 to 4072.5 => 0.06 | 144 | 142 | 161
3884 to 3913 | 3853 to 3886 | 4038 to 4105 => 0.11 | 154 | 138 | 149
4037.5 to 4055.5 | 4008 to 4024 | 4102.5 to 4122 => -0.01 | 166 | 156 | 134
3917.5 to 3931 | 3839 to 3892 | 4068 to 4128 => -0.04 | 146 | 151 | 141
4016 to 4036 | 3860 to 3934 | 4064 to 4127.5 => -0.16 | 146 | 167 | 143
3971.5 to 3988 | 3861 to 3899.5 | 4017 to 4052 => 0.17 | 143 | 133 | 163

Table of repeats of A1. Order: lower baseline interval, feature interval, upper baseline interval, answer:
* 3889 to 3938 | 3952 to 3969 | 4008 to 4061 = 2.0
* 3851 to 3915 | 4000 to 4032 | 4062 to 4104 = -3.1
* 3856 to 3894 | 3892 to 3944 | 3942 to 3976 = -0.4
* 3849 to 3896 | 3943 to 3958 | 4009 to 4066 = -0.1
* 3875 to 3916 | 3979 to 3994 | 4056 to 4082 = 0.1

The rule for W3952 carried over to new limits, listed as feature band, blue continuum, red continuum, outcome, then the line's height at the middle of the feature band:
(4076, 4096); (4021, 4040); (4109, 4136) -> 0.43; 150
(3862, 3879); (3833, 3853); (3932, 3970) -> -3.74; 128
